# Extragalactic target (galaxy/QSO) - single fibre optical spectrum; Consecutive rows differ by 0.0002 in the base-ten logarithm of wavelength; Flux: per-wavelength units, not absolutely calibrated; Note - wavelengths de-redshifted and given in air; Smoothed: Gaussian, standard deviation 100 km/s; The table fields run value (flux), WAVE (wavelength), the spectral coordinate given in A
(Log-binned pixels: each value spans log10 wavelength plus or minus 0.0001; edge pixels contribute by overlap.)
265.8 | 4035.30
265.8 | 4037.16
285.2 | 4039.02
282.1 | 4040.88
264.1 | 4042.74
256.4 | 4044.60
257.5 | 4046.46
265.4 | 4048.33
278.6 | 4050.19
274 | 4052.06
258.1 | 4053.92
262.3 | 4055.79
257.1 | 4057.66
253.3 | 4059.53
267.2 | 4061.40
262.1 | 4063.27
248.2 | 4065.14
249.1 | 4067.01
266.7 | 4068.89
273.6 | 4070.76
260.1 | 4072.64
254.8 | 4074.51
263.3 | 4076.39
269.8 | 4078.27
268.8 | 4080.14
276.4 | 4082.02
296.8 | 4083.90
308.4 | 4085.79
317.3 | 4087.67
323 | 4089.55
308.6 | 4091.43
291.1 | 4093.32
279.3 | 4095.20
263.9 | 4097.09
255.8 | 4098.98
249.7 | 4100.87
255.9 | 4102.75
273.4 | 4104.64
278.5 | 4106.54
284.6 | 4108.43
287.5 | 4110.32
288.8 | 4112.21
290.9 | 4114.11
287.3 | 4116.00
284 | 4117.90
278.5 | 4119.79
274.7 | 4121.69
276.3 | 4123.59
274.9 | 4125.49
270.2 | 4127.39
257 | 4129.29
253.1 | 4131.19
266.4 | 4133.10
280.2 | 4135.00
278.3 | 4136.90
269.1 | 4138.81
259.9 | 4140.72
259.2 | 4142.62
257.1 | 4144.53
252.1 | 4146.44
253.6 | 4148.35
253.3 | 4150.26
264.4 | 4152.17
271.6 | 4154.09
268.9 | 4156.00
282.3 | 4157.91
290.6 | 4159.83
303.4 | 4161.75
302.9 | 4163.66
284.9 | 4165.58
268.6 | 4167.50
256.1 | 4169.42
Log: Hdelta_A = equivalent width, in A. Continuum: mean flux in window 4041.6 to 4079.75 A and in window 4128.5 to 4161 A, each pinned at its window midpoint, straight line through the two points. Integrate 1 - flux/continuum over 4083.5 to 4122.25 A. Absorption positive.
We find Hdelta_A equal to -3.00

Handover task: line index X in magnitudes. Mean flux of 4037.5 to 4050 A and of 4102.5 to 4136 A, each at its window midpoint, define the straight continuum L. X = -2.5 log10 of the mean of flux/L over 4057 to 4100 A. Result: -0.009 mag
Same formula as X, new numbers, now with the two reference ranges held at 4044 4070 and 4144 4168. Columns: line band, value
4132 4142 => 0.00 mag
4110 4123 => -0.06 mag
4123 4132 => 0.02 mag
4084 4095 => -0.16 mag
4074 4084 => -0.03 mag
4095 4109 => 0.00 mag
